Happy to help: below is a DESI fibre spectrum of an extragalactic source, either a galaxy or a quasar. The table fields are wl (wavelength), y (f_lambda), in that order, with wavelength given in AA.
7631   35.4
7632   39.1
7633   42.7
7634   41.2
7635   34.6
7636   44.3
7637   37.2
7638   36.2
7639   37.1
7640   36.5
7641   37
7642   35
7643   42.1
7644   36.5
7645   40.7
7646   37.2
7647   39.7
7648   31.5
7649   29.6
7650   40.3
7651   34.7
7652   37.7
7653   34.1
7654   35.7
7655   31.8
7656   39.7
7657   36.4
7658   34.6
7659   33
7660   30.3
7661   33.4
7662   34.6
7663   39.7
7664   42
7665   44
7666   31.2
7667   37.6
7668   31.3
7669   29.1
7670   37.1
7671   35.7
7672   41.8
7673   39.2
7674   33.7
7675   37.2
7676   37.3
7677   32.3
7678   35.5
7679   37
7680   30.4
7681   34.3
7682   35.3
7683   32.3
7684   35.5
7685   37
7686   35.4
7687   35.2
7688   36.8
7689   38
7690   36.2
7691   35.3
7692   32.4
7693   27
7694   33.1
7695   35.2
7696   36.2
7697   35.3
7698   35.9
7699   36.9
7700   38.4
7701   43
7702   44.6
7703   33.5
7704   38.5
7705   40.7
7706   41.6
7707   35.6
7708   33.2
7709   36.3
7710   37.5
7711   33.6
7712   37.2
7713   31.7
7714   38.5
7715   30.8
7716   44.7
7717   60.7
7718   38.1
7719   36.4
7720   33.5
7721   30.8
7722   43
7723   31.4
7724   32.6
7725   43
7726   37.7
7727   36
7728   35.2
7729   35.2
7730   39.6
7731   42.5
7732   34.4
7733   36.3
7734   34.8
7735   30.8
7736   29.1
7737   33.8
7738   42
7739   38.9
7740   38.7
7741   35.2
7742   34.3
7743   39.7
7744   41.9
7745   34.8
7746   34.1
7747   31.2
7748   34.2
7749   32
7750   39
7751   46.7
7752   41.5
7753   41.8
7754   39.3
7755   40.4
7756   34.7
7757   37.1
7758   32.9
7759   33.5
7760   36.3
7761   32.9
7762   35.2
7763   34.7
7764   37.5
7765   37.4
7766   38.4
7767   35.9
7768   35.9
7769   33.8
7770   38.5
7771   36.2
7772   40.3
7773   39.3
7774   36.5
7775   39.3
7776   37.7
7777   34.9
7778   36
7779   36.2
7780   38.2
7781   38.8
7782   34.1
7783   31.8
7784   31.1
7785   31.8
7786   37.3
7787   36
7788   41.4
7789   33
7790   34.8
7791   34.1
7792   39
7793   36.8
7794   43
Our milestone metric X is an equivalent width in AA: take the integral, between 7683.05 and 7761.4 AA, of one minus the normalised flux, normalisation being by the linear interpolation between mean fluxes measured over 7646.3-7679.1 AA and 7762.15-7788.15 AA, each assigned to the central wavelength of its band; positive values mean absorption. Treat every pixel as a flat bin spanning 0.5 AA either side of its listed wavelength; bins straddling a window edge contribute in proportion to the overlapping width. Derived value -1.5 AA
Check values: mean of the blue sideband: 35.7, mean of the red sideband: 36.4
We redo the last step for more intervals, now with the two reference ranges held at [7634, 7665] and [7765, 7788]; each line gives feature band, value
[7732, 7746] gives 0.2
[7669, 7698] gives 1.1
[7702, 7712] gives -0.2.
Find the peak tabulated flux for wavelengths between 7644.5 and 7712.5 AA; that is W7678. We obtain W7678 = 44.6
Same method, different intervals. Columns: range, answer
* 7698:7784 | 60.7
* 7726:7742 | 42.5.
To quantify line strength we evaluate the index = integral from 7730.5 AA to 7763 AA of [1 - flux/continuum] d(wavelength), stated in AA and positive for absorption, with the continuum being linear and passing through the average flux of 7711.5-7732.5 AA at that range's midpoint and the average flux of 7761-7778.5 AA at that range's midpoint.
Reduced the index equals 0.6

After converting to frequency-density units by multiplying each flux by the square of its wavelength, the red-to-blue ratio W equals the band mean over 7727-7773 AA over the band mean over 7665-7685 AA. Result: 1.1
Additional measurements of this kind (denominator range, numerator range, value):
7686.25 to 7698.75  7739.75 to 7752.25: 1.08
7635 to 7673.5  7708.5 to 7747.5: 1.03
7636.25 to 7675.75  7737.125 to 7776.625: 1.05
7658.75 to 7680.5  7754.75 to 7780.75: 1.05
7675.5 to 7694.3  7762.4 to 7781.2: 1.10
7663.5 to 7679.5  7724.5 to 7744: 1.03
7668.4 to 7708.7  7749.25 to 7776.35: 1.06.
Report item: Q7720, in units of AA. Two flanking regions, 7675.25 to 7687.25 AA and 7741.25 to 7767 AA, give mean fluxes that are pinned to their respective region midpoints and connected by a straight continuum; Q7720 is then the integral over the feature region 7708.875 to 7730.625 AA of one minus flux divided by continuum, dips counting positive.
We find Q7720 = -0.97 AA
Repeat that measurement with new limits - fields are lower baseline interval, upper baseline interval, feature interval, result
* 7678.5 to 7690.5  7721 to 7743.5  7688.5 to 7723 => -1.2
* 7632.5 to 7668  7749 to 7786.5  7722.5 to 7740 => 0.3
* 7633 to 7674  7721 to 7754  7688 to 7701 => 0.5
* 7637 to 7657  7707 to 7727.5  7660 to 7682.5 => 0.6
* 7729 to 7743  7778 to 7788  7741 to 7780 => -1.2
